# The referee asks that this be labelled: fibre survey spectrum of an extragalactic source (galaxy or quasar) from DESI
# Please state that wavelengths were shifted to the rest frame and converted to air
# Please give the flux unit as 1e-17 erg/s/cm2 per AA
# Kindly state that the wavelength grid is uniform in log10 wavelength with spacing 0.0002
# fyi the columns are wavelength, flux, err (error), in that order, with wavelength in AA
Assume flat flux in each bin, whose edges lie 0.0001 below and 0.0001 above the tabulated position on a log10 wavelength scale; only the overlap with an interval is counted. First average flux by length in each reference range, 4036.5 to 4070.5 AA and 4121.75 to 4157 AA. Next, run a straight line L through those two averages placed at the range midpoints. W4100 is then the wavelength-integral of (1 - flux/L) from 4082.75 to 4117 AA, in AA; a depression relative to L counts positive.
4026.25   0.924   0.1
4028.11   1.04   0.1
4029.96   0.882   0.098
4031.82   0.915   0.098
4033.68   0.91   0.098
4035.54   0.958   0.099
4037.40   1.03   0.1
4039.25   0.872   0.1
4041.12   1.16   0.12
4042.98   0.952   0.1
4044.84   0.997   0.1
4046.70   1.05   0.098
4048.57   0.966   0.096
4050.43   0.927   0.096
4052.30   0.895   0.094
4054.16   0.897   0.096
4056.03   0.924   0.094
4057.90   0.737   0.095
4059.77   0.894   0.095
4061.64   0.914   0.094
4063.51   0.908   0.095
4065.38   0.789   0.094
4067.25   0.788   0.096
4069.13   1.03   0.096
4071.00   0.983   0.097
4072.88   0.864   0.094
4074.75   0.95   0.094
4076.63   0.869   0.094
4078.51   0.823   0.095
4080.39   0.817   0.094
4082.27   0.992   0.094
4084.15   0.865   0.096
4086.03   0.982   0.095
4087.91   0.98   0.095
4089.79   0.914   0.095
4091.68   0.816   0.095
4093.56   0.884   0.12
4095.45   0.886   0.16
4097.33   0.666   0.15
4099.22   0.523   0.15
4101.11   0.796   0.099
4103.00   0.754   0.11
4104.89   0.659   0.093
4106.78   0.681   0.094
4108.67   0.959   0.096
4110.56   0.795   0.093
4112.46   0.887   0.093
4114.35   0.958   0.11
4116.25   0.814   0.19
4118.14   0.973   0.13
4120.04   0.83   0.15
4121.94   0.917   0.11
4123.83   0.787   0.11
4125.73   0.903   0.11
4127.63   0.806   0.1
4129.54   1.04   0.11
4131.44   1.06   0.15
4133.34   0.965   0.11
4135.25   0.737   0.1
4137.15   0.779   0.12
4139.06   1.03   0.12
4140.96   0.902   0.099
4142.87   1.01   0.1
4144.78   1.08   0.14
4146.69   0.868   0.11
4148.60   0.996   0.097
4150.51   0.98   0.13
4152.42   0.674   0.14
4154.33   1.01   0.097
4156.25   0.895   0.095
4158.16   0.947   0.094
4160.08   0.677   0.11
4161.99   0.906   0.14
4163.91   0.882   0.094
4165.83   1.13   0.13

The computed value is 3.6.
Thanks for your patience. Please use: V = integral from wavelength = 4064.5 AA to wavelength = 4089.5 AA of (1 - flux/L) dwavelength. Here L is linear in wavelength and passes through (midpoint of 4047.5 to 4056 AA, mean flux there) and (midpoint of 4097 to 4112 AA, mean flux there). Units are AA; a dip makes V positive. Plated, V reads -2.1 AA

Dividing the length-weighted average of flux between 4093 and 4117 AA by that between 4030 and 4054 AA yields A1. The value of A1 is 0.82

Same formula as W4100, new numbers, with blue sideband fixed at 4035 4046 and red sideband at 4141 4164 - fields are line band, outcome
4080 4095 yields 0.8 AA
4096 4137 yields 4.6 AA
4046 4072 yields 2.1 AA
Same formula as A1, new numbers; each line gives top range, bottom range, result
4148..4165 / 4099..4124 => 1.08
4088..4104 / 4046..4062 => 0.87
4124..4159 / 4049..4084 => 1.04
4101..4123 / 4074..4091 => 0.92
